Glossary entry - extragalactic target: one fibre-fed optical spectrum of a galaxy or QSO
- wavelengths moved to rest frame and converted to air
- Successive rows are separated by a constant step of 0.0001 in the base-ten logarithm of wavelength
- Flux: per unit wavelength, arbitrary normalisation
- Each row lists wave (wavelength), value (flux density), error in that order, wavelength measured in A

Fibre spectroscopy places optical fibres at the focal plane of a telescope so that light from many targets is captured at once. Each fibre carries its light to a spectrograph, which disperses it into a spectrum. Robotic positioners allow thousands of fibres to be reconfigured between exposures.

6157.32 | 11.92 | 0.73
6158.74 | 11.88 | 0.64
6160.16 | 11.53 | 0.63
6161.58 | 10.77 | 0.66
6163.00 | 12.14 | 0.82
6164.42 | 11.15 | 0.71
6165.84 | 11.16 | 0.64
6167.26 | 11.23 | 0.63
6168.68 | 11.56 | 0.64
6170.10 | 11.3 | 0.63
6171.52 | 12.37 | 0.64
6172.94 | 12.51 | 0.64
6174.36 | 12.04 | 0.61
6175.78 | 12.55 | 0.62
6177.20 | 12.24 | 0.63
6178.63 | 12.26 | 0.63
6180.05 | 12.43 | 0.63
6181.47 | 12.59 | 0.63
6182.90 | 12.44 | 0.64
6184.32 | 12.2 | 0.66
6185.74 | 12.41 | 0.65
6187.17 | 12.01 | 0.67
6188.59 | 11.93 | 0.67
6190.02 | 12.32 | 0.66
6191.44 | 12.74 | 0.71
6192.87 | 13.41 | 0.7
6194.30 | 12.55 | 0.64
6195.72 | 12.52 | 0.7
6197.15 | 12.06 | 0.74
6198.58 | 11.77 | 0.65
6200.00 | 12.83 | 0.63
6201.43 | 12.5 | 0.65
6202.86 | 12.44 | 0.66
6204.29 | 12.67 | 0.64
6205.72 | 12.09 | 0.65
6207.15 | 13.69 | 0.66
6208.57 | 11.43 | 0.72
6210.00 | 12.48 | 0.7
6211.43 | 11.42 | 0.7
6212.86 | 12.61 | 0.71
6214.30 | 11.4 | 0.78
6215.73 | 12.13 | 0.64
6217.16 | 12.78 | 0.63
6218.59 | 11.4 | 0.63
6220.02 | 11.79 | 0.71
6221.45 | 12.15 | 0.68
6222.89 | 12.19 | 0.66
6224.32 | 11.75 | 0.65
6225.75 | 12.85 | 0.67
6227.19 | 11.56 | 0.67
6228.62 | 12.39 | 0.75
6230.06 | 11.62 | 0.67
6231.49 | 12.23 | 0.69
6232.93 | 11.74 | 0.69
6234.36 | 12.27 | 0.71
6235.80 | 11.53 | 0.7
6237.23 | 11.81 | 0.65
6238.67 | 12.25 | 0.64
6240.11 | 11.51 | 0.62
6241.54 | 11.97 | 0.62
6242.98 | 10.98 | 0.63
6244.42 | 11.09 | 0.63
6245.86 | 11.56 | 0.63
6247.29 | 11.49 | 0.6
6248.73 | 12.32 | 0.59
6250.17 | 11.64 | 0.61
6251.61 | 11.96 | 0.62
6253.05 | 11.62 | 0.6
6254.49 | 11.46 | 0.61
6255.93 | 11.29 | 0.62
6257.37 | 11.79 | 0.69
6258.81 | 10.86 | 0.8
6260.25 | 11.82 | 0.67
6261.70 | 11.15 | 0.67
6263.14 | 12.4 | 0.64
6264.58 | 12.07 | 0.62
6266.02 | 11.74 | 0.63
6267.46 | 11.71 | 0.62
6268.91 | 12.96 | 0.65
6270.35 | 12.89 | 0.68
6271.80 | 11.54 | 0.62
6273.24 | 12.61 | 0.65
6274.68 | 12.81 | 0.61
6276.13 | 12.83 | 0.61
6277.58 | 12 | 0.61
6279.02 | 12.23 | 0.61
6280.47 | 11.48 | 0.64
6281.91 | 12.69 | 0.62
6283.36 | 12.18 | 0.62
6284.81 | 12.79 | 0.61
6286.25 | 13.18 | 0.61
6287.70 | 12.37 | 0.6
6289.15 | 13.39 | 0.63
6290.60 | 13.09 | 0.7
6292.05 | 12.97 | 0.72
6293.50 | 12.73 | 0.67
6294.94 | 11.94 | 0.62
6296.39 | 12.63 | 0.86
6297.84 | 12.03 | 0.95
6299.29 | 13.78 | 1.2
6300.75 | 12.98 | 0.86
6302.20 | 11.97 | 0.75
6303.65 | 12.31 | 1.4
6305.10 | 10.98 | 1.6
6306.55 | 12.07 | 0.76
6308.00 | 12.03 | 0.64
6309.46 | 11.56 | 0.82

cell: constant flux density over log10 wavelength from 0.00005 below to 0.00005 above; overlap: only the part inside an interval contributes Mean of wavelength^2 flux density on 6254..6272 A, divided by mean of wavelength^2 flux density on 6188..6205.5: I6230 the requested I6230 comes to 1.0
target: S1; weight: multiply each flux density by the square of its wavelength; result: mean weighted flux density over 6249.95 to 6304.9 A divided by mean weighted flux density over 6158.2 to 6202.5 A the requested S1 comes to 1.04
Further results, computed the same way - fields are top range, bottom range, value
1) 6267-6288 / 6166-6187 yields 1.06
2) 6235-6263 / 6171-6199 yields 0.96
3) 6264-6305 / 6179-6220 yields 1.04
